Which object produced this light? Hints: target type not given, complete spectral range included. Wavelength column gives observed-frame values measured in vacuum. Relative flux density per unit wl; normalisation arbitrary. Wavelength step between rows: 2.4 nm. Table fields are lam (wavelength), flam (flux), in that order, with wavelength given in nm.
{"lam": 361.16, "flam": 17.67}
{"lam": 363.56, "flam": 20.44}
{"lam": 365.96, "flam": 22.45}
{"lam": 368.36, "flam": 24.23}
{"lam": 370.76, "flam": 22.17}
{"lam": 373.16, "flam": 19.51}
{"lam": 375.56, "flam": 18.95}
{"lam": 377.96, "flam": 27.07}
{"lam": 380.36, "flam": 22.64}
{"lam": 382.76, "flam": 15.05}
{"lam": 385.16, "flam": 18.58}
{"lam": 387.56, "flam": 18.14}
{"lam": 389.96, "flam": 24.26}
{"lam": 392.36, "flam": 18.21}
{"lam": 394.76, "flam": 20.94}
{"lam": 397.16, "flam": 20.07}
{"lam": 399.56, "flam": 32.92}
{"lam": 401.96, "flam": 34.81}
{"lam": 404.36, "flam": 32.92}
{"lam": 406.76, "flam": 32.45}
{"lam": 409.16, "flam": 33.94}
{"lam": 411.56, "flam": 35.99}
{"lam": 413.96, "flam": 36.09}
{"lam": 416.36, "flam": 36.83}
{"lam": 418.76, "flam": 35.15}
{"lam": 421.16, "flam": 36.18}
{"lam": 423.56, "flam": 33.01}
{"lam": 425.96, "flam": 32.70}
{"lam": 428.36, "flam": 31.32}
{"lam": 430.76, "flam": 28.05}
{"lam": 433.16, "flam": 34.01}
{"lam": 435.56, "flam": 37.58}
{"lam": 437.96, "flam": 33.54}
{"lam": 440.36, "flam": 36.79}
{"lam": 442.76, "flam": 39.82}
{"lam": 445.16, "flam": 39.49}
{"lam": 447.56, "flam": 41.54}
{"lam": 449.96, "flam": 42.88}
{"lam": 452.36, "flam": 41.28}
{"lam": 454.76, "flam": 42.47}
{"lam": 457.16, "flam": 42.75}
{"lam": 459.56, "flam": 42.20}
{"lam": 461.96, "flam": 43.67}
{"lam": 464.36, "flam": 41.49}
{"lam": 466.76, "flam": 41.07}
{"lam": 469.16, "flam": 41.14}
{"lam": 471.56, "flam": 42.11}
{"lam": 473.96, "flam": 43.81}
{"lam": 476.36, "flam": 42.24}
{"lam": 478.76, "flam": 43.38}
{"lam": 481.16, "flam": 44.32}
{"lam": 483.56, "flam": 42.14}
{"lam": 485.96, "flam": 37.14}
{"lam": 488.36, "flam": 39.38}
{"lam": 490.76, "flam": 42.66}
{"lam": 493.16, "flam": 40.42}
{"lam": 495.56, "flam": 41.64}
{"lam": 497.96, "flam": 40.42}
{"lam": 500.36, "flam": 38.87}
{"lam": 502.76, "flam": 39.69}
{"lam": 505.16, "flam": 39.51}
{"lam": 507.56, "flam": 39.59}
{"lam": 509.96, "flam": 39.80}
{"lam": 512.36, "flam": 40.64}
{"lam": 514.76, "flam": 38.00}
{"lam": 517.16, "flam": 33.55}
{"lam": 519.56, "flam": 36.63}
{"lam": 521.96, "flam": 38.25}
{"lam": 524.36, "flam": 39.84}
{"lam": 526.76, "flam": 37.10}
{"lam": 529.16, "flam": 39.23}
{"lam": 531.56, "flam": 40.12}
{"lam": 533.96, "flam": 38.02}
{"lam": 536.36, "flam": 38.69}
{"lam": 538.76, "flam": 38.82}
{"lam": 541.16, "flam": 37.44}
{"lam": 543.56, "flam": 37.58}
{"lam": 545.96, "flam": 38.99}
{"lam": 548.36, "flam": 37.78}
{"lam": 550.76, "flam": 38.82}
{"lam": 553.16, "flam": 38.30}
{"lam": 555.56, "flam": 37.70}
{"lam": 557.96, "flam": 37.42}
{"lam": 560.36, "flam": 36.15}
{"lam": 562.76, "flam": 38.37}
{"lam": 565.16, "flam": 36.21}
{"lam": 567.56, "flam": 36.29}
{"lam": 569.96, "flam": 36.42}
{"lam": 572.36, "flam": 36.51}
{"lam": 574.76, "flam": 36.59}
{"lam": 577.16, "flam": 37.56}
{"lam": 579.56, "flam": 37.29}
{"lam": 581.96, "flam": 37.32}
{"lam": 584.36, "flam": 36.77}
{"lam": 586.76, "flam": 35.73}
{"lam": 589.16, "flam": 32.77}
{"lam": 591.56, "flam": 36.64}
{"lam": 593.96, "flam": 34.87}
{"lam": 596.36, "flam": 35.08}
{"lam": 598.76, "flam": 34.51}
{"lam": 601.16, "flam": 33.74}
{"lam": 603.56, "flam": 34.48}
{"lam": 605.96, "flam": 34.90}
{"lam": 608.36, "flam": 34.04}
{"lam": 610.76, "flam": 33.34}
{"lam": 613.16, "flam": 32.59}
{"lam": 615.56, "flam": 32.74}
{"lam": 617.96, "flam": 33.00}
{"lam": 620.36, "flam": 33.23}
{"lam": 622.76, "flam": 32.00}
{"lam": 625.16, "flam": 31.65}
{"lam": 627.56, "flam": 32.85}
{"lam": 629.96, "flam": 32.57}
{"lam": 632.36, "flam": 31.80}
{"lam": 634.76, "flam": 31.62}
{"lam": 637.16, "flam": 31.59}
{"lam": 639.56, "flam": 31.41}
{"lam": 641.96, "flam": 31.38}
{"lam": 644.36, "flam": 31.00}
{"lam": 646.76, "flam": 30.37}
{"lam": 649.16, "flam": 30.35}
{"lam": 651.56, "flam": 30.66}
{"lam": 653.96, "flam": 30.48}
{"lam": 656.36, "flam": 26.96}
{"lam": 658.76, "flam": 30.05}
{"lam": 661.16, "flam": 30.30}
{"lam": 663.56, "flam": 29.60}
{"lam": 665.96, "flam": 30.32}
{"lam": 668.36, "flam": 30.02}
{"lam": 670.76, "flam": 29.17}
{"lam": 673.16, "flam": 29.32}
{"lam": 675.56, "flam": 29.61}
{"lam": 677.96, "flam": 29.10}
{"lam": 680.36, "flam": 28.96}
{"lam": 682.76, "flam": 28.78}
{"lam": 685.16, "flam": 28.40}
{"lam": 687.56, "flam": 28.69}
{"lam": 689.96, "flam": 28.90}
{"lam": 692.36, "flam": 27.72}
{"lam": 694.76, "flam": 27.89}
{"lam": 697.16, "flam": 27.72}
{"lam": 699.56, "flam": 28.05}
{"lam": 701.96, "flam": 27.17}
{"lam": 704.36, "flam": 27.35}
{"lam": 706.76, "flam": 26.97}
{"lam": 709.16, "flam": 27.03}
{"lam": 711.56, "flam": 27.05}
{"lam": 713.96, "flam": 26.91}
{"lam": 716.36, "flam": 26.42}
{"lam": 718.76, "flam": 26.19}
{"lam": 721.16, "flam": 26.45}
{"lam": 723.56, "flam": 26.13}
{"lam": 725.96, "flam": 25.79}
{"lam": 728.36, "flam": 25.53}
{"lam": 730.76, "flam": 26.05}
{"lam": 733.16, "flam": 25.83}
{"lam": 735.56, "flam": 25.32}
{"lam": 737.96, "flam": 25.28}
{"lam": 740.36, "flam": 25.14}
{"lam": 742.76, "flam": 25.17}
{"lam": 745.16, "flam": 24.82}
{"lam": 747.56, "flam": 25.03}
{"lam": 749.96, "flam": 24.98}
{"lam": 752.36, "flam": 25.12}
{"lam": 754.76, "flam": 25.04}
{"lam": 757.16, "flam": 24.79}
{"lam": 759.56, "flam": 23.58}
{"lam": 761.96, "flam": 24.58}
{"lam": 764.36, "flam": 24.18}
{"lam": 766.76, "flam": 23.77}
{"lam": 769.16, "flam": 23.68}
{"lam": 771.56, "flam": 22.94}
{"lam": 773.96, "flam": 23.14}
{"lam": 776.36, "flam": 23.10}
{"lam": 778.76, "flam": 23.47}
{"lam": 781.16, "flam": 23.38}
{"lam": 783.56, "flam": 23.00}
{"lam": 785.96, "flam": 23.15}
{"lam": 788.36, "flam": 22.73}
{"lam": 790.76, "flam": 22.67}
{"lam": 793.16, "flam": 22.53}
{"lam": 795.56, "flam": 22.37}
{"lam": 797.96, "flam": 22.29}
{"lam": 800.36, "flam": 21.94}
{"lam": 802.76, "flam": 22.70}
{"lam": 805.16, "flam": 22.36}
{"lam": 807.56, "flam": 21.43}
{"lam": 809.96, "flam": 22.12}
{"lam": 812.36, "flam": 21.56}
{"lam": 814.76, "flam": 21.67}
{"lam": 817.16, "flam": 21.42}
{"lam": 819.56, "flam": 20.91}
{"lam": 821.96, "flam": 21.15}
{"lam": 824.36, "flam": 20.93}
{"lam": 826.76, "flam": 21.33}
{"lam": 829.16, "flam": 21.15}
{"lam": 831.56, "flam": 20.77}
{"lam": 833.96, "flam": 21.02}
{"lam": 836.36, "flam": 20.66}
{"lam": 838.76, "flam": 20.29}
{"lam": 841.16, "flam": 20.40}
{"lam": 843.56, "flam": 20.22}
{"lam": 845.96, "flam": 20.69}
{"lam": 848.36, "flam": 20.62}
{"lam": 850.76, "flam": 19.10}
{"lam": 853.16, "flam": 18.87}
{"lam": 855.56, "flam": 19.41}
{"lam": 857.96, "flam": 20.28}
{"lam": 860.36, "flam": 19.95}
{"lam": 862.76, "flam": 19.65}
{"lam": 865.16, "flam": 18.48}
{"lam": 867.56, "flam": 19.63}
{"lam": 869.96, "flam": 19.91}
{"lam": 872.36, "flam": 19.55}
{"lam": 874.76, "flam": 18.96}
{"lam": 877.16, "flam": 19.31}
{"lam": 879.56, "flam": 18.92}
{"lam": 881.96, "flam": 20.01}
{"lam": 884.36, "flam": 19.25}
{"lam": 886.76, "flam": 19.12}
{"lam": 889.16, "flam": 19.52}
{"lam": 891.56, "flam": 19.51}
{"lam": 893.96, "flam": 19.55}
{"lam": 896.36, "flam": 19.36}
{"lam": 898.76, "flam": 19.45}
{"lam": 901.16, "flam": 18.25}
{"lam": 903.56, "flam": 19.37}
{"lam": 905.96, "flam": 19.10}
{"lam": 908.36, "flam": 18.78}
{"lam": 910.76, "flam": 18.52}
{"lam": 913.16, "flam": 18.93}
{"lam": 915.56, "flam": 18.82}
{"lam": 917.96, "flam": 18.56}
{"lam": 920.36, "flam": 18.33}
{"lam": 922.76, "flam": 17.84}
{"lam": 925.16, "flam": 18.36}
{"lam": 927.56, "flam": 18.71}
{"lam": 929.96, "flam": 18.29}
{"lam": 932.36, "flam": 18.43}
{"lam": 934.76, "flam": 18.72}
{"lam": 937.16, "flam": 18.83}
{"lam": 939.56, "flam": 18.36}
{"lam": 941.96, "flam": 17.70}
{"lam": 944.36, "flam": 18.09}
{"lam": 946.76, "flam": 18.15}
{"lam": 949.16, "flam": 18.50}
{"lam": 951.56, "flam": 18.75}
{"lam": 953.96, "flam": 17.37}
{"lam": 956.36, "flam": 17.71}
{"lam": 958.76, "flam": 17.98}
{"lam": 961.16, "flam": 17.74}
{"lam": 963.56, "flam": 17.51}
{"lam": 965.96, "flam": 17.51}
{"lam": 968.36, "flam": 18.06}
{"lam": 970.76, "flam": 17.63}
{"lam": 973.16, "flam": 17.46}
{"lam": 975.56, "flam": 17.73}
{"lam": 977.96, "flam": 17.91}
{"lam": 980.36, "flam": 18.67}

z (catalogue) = 0.00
